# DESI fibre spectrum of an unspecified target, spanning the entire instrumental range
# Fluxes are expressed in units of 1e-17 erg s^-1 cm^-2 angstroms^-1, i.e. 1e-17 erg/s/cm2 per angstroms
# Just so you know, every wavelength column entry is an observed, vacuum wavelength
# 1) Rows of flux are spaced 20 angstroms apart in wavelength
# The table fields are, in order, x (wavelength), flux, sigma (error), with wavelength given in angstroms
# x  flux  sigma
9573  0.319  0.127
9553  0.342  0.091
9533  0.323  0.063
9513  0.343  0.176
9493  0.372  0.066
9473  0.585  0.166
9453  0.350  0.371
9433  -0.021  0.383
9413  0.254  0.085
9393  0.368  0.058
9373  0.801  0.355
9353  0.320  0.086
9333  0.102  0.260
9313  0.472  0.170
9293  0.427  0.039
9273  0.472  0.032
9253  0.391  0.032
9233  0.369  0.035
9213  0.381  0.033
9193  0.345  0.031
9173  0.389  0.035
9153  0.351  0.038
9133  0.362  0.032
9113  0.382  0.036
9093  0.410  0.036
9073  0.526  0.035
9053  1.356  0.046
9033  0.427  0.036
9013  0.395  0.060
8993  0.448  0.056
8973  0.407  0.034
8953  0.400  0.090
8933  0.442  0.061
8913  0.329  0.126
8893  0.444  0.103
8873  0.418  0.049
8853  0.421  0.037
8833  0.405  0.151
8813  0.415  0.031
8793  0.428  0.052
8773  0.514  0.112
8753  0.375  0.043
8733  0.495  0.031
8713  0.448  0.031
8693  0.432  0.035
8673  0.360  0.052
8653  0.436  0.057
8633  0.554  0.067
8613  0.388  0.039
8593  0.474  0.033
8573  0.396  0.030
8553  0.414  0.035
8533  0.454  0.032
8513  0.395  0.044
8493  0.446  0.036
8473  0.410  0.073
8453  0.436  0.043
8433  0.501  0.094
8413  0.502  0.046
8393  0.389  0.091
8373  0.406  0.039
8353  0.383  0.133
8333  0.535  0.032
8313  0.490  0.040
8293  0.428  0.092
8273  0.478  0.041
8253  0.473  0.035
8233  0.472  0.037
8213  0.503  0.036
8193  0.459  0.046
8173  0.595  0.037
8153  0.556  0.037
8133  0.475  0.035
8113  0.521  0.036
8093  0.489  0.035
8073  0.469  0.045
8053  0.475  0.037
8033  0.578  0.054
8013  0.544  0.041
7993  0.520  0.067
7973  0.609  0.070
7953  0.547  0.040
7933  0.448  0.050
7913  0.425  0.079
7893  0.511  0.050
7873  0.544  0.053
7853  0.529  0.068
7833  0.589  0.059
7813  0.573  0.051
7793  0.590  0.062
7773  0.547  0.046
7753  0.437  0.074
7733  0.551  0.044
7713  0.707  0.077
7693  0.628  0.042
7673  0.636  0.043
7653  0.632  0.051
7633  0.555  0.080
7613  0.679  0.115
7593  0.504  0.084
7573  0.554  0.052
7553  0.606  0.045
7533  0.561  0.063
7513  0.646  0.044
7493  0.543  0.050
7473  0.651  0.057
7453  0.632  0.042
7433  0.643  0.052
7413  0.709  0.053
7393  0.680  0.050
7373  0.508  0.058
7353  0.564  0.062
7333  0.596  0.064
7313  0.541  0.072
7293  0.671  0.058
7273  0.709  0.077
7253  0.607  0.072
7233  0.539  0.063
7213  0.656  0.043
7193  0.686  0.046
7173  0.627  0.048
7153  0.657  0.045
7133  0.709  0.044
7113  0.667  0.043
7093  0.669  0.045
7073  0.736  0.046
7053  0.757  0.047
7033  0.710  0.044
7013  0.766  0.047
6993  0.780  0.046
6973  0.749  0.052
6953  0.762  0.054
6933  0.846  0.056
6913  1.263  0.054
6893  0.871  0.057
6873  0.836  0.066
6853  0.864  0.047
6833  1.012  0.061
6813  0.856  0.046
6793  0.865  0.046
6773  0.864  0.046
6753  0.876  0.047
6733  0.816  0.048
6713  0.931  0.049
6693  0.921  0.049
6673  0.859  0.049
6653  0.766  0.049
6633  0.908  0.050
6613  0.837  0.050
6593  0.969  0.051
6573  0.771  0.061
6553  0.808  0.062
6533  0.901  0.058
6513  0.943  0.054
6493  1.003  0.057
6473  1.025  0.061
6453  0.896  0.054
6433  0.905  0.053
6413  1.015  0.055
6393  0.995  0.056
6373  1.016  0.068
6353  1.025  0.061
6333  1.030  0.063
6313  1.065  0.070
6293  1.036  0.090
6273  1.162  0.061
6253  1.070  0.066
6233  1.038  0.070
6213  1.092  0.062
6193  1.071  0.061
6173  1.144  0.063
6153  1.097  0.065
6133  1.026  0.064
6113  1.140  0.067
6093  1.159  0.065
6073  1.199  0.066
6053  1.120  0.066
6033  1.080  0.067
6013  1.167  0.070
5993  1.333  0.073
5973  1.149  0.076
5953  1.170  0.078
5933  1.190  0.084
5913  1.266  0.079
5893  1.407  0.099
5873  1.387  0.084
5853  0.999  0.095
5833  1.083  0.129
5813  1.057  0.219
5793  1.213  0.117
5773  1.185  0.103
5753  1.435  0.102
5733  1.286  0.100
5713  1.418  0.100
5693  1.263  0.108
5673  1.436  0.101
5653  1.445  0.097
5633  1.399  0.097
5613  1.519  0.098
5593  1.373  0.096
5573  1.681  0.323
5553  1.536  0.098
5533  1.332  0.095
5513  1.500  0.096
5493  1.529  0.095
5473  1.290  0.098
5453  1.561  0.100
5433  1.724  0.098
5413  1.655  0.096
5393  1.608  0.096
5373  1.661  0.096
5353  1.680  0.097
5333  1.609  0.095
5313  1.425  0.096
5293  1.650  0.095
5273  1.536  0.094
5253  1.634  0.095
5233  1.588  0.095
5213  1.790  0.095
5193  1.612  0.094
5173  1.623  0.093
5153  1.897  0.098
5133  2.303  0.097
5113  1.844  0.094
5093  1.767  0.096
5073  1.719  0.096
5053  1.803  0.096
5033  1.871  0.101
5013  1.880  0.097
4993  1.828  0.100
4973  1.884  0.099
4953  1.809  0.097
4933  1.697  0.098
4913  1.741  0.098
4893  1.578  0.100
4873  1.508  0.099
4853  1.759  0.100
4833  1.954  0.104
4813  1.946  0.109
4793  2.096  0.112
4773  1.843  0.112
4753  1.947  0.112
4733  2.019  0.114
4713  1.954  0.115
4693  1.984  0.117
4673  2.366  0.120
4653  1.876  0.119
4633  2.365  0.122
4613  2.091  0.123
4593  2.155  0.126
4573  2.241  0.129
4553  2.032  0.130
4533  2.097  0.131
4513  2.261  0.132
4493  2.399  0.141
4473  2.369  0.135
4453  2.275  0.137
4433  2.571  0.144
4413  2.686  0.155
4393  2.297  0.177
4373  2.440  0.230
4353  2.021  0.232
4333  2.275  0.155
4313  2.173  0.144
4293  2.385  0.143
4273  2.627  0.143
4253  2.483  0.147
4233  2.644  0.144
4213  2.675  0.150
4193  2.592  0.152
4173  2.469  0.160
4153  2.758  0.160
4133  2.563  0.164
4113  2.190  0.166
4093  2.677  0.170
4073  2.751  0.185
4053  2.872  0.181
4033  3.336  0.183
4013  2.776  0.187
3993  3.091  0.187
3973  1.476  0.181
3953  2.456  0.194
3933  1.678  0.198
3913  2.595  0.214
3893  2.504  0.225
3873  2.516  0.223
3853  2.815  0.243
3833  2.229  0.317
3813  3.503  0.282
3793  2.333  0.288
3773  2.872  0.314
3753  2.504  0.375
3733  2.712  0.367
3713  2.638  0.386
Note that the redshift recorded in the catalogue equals 0.379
